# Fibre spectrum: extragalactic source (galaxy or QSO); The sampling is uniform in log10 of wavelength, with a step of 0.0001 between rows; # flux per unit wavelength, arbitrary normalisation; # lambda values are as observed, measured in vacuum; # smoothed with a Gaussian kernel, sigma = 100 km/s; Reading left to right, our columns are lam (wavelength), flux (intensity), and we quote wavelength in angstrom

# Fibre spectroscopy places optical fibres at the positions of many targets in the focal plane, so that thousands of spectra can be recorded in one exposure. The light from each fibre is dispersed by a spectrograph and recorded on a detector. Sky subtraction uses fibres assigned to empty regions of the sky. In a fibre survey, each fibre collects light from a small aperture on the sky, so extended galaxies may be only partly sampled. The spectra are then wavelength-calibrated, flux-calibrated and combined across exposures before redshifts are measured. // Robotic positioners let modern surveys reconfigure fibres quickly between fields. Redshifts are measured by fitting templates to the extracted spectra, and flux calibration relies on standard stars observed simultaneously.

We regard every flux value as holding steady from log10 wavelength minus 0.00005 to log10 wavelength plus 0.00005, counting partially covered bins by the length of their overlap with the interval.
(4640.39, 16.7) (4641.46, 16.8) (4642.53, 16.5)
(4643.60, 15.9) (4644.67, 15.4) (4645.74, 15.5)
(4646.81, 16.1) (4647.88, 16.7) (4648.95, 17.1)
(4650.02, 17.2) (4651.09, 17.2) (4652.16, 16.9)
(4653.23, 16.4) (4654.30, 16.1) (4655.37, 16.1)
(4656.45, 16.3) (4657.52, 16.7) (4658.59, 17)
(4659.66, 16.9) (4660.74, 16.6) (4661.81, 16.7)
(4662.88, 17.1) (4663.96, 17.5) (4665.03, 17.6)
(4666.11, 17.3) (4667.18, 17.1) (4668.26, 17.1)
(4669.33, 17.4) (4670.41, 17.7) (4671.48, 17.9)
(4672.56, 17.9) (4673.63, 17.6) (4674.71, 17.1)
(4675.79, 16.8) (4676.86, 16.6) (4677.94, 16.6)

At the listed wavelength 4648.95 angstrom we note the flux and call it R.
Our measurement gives 17.1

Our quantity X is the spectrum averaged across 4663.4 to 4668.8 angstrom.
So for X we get 17.3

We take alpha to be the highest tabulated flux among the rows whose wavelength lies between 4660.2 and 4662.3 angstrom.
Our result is 16.7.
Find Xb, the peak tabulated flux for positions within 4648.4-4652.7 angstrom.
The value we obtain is 17.2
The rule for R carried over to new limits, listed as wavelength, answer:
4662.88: 17.1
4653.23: 16.4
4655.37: 16.1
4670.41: 17.7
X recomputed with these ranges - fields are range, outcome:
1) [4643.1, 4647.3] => 15.7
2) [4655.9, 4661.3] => 16.7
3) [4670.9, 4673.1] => 18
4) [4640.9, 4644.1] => 16.4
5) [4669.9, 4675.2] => 17.7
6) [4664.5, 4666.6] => 17.4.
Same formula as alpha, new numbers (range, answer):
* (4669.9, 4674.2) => 17.9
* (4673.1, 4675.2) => 17.6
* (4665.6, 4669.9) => 17.4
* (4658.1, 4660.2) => 17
